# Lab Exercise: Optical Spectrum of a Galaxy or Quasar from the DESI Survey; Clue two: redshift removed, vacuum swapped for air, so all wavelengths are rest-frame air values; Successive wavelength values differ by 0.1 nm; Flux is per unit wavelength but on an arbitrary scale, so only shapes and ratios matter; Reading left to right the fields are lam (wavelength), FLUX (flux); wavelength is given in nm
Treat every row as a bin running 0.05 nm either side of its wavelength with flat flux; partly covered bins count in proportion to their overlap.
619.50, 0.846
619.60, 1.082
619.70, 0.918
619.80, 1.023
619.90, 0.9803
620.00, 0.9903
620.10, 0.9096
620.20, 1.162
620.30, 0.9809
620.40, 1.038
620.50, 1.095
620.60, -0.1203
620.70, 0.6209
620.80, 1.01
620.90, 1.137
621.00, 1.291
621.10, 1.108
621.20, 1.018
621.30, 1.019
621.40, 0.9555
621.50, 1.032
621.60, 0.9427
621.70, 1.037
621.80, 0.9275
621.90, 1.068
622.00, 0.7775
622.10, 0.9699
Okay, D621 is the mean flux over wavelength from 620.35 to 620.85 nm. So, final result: 0.729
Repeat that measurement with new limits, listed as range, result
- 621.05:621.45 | 1.03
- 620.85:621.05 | 1.21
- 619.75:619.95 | 1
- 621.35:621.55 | 0.994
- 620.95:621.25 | 1.14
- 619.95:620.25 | 1.02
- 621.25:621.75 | 0.997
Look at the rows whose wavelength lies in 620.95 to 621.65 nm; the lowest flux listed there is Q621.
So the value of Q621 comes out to 0.9427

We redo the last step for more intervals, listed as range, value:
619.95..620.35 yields 0.9096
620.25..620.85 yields -0.1203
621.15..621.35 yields 1.018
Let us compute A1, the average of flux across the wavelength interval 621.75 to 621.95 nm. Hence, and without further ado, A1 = 0.998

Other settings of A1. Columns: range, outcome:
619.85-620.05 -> 0.985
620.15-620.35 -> 1.07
